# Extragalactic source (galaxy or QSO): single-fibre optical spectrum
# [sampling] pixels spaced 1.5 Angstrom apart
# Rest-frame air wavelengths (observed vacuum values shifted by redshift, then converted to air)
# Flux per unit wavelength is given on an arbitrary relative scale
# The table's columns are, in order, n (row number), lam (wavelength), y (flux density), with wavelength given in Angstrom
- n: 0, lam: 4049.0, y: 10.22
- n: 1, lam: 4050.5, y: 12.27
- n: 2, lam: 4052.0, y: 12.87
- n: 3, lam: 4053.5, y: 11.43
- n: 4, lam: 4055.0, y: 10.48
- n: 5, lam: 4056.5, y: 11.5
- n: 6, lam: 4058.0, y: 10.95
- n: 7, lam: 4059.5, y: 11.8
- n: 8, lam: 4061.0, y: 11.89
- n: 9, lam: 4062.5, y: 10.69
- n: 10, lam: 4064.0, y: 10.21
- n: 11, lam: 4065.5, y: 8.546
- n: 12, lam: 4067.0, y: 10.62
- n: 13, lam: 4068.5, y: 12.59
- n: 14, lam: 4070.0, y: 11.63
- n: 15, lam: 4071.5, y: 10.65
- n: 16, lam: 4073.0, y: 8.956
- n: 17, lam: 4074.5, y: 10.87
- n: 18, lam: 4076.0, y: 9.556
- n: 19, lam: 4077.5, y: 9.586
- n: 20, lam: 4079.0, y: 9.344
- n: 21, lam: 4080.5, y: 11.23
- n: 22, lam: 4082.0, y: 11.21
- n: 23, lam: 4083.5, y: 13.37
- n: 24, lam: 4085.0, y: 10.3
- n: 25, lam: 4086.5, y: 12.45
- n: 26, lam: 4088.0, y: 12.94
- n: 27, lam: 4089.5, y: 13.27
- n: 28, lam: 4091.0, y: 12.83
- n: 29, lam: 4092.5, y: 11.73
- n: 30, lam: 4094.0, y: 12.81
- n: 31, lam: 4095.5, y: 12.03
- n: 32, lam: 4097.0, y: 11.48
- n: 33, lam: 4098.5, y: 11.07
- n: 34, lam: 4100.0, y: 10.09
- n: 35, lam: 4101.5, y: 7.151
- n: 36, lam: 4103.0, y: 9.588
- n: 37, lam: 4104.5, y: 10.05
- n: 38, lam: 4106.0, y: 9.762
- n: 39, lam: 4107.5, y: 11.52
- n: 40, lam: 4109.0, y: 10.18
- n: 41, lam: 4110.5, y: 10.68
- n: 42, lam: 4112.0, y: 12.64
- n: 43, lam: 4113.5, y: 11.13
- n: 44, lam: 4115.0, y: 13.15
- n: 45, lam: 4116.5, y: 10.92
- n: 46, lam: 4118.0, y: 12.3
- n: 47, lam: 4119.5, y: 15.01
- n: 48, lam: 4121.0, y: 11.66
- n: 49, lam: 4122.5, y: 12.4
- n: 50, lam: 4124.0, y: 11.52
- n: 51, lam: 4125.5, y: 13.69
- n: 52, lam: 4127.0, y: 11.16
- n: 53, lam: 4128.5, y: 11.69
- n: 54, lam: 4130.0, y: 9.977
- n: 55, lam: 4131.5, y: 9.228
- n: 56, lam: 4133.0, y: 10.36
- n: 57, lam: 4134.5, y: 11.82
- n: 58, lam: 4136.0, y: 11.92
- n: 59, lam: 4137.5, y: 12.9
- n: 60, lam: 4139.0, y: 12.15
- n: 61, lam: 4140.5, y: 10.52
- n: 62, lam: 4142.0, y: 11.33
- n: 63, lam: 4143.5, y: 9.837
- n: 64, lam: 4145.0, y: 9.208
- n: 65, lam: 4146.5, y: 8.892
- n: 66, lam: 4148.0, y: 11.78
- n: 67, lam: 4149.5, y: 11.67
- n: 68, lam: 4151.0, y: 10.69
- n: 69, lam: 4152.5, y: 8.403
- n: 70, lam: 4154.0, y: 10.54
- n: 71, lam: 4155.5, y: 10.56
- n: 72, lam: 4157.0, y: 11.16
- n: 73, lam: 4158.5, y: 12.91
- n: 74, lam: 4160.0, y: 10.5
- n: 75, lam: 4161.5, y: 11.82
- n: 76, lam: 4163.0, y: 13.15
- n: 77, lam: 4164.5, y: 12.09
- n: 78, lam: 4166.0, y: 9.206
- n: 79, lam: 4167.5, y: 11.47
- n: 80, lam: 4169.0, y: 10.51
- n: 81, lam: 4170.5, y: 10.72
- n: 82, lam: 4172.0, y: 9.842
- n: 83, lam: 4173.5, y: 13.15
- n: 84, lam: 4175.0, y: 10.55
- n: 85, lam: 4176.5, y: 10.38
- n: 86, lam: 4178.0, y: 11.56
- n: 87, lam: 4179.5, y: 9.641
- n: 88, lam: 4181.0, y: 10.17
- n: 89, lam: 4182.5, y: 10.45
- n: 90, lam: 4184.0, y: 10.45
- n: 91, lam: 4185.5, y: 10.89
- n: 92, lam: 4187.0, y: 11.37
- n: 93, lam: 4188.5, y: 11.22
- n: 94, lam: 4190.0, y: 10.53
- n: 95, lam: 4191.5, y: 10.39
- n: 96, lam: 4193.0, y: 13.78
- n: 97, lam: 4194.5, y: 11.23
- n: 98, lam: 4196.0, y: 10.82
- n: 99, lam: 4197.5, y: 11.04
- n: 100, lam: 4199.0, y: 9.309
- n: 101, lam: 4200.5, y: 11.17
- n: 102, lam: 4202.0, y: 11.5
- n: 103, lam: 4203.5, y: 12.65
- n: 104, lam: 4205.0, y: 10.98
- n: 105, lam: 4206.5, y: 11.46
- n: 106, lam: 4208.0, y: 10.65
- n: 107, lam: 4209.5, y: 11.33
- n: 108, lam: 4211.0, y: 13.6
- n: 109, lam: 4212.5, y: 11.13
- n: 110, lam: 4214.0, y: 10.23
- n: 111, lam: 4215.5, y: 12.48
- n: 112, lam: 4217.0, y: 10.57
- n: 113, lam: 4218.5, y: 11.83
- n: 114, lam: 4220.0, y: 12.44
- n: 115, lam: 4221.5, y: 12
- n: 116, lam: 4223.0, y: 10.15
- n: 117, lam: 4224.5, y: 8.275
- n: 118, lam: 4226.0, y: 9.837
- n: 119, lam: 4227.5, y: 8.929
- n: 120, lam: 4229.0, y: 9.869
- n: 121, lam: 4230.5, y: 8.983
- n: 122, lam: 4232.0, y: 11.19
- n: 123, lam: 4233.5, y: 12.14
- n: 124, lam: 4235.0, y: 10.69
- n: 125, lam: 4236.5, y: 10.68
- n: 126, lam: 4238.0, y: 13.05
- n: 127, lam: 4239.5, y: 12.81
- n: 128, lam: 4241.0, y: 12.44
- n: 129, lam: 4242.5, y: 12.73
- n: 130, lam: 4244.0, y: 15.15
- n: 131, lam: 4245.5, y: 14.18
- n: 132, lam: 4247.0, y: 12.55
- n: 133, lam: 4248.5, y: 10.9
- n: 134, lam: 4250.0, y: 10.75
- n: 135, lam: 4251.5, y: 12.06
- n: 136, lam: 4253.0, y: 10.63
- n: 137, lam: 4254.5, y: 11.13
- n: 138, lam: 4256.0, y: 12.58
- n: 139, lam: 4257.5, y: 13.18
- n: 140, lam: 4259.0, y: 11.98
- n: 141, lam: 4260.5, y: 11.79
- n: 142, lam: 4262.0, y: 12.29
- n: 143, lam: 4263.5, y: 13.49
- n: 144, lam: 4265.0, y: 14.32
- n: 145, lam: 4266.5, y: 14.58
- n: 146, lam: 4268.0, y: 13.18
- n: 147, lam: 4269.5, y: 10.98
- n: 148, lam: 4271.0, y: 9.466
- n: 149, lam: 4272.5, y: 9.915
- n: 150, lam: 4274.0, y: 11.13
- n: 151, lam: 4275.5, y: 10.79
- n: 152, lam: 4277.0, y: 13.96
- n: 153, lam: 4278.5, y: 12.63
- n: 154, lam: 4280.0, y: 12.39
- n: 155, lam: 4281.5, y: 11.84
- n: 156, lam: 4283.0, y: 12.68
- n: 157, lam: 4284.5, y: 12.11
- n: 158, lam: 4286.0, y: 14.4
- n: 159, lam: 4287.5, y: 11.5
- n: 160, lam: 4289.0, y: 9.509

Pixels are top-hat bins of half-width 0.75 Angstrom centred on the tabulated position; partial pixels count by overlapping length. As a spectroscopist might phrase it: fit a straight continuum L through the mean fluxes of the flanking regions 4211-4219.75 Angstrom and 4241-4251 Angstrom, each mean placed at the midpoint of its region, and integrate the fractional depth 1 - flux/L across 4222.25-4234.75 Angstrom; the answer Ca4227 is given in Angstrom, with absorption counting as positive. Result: 2.2 Angstrom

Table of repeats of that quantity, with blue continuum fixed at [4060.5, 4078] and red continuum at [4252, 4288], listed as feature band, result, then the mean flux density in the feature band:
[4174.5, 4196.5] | 1.1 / 10.9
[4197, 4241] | 2.5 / 11.1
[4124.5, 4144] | -0.5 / 11.3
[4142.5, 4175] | 1.1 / 10.9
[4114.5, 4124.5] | -1.4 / 12.4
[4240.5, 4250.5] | -0.6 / 12.7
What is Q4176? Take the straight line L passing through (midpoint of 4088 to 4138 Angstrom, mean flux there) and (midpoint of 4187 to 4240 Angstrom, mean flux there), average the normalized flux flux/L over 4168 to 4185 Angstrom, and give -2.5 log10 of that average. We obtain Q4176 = 0.05 mag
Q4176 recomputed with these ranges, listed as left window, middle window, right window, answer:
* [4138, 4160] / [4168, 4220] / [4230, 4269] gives 0.03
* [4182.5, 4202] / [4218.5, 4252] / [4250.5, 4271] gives 0.04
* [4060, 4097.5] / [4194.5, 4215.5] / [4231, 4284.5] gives 0.06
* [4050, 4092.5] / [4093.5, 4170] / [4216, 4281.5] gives 0.03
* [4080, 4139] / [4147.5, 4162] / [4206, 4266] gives 0.06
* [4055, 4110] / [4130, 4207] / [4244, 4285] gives 0.05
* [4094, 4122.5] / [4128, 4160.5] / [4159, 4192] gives 0.02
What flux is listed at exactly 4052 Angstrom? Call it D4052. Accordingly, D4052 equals 12.87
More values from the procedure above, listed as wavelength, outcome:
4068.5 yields 12.59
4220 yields 12.44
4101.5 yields 7.151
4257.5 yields 13.18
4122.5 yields 12.4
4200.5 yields 11.17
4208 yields 10.65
